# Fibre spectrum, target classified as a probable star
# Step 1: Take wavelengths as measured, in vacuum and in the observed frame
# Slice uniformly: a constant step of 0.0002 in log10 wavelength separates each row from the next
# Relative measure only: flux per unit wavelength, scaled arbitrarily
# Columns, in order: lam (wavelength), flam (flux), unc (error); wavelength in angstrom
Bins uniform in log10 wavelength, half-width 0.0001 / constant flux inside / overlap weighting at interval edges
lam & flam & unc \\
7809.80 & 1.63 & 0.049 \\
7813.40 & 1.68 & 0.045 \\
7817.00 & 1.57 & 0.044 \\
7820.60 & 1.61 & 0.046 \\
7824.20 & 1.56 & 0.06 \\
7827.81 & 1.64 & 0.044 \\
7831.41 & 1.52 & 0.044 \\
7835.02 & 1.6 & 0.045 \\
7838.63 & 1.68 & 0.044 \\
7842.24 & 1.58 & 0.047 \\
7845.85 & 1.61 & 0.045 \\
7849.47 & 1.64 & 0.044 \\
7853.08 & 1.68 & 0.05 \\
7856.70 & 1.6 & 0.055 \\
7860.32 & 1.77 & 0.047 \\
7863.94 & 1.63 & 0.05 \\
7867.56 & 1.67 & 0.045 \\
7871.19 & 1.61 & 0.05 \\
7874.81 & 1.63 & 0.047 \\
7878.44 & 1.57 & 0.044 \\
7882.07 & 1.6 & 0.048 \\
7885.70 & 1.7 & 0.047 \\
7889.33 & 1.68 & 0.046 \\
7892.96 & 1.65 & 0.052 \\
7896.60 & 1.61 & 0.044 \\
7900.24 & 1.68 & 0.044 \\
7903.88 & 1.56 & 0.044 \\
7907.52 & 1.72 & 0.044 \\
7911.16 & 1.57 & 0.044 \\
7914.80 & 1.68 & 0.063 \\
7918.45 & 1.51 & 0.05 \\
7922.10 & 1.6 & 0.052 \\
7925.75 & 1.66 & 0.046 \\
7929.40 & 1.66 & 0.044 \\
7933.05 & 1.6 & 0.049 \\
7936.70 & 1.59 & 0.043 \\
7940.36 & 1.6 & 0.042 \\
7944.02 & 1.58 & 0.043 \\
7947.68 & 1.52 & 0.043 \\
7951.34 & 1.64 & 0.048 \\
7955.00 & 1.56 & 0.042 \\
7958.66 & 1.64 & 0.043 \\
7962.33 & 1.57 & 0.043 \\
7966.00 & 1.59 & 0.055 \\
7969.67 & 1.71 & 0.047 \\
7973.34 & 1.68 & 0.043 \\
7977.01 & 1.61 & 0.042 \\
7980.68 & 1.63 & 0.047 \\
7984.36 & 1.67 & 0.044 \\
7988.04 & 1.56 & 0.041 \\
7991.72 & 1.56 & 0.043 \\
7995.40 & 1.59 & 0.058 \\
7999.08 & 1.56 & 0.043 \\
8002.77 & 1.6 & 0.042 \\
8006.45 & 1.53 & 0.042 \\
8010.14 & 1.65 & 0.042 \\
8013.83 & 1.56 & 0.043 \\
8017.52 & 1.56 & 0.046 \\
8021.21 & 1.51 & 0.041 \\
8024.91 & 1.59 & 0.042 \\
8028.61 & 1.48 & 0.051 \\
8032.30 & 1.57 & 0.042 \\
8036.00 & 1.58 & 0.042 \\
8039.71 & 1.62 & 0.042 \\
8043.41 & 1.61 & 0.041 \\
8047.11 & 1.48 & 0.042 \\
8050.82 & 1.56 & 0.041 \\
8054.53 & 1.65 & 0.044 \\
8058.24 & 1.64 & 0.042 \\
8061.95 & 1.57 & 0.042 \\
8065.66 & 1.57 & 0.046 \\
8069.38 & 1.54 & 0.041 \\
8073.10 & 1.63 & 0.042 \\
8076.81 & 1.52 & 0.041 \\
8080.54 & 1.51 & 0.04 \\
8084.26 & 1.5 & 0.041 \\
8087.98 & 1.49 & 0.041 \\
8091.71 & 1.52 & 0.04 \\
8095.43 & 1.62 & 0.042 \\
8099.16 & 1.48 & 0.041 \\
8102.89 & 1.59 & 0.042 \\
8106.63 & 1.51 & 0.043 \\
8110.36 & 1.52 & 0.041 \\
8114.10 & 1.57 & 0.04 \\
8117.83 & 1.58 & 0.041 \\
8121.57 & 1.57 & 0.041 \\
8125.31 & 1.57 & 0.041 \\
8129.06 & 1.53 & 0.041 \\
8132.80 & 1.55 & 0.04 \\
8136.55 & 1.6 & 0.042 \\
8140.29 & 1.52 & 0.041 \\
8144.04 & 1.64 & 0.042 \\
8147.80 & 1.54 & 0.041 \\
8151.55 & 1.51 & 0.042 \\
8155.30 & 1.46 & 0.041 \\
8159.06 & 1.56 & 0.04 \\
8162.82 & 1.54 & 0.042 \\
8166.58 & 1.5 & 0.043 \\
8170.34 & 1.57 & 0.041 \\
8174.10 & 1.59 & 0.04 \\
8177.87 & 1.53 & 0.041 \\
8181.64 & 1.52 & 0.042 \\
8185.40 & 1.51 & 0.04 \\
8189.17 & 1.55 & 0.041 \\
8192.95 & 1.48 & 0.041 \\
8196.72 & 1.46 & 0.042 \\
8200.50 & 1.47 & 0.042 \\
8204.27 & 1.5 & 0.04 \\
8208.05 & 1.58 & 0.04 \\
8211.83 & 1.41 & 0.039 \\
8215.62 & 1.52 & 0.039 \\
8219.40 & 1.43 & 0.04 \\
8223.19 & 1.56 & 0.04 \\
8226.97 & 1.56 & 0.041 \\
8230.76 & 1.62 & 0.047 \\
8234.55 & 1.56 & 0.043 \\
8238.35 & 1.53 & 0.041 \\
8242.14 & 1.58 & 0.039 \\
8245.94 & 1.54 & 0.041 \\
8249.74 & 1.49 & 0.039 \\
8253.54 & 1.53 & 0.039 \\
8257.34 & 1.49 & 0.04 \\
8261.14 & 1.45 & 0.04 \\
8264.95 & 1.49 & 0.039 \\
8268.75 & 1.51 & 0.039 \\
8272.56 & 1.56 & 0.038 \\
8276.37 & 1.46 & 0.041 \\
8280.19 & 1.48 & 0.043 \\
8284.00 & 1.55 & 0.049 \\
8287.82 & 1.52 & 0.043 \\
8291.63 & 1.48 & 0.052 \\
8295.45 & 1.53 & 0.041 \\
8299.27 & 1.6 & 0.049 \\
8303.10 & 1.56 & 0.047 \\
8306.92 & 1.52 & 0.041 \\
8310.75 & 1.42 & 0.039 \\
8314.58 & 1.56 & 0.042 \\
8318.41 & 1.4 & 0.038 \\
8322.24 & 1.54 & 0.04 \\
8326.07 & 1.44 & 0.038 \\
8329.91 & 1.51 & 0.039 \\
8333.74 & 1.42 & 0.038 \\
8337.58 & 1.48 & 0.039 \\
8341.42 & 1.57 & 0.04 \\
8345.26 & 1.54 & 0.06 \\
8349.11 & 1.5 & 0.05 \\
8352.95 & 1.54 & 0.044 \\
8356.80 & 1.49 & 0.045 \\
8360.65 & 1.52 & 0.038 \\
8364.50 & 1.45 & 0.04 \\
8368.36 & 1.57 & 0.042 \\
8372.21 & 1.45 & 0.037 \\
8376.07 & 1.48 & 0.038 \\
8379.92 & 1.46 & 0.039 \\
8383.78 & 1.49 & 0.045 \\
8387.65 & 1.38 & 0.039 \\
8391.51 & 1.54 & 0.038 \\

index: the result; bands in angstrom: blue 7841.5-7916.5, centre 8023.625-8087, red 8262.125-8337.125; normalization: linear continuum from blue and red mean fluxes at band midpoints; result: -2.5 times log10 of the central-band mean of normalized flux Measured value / 0.01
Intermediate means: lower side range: 1.64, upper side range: 1.5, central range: 1.56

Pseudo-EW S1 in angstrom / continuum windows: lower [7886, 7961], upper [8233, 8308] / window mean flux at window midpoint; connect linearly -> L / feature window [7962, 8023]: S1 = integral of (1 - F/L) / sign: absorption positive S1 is 0.03 angstrom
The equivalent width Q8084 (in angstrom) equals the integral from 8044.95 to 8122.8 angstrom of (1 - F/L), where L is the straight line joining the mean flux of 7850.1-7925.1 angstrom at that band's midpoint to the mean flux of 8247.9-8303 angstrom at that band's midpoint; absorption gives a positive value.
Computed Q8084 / 1.0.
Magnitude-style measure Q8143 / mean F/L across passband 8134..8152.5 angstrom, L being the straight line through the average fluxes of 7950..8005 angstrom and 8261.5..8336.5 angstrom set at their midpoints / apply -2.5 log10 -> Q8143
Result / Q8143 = -0.007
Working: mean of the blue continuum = 1.61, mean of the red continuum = 1.5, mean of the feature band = 1.56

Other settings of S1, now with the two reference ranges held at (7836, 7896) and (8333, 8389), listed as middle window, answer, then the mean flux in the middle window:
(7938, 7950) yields 0.4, 1.57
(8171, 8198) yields 0.4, 1.52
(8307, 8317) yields 0.1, 1.49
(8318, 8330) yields 0.2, 1.48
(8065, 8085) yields 0.4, 1.55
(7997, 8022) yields 0.5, 1.57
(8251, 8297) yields 0.4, 1.5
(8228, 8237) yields -0.3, 1.58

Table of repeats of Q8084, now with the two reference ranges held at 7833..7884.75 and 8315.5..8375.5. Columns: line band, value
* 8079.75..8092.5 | 0.5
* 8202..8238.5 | 0.1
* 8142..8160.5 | 0.1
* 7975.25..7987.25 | -0.2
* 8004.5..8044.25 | 0.5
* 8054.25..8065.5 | -0.2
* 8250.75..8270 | 0.3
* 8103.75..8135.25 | 0.2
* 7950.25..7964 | 0.0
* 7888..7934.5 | -0.3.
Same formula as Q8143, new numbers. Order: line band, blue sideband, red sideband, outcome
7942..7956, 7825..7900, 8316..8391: 0.02 mag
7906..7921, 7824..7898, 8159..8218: 0.00 mag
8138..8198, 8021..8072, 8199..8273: 0.00 mag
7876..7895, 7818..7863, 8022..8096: -0.02 mag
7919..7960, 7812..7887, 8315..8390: 0.00 mag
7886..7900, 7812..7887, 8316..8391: -0.03 mag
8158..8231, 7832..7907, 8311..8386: 0.01 mag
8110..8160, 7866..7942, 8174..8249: 0.00 mag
